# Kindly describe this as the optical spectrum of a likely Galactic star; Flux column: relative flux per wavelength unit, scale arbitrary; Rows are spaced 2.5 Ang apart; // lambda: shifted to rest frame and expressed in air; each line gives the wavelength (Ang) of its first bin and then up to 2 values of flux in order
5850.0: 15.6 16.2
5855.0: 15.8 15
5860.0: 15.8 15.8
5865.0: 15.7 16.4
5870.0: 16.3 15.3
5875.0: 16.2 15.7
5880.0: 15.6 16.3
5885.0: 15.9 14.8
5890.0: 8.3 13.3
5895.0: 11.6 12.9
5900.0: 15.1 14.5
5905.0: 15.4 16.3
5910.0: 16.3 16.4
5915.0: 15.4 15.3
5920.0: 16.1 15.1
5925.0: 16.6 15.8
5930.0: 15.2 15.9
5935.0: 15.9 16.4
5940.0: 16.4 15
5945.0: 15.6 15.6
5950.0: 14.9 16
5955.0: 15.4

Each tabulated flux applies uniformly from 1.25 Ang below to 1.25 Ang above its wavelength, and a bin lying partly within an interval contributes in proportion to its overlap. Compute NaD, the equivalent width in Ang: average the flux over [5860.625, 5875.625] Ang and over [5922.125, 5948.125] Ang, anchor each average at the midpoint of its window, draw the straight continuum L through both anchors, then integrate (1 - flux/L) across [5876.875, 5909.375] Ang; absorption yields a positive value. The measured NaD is 3.2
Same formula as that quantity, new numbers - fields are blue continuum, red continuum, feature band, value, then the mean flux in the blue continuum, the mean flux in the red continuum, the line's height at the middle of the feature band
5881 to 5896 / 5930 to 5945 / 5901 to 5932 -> -1.9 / 13.4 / 15.8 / 14.8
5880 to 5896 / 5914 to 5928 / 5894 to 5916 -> -0.3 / 13.6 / 15.7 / 14.7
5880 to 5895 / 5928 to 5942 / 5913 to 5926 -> -0.5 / 13.7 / 15.9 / 15.2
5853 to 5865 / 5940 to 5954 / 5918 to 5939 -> -0.4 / 15.6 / 15.5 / 15.5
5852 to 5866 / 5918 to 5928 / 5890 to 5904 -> 2.4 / 15.7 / 15.9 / 15.8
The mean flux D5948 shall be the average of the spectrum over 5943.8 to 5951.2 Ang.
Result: 15.4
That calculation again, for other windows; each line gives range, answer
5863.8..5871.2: 16.1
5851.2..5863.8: 15.7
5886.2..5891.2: 11.6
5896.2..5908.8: 14.8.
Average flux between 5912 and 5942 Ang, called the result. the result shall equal 15.8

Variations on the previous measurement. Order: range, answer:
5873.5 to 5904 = 14.2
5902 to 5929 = 15.8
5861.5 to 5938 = 15.2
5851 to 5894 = 15.2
